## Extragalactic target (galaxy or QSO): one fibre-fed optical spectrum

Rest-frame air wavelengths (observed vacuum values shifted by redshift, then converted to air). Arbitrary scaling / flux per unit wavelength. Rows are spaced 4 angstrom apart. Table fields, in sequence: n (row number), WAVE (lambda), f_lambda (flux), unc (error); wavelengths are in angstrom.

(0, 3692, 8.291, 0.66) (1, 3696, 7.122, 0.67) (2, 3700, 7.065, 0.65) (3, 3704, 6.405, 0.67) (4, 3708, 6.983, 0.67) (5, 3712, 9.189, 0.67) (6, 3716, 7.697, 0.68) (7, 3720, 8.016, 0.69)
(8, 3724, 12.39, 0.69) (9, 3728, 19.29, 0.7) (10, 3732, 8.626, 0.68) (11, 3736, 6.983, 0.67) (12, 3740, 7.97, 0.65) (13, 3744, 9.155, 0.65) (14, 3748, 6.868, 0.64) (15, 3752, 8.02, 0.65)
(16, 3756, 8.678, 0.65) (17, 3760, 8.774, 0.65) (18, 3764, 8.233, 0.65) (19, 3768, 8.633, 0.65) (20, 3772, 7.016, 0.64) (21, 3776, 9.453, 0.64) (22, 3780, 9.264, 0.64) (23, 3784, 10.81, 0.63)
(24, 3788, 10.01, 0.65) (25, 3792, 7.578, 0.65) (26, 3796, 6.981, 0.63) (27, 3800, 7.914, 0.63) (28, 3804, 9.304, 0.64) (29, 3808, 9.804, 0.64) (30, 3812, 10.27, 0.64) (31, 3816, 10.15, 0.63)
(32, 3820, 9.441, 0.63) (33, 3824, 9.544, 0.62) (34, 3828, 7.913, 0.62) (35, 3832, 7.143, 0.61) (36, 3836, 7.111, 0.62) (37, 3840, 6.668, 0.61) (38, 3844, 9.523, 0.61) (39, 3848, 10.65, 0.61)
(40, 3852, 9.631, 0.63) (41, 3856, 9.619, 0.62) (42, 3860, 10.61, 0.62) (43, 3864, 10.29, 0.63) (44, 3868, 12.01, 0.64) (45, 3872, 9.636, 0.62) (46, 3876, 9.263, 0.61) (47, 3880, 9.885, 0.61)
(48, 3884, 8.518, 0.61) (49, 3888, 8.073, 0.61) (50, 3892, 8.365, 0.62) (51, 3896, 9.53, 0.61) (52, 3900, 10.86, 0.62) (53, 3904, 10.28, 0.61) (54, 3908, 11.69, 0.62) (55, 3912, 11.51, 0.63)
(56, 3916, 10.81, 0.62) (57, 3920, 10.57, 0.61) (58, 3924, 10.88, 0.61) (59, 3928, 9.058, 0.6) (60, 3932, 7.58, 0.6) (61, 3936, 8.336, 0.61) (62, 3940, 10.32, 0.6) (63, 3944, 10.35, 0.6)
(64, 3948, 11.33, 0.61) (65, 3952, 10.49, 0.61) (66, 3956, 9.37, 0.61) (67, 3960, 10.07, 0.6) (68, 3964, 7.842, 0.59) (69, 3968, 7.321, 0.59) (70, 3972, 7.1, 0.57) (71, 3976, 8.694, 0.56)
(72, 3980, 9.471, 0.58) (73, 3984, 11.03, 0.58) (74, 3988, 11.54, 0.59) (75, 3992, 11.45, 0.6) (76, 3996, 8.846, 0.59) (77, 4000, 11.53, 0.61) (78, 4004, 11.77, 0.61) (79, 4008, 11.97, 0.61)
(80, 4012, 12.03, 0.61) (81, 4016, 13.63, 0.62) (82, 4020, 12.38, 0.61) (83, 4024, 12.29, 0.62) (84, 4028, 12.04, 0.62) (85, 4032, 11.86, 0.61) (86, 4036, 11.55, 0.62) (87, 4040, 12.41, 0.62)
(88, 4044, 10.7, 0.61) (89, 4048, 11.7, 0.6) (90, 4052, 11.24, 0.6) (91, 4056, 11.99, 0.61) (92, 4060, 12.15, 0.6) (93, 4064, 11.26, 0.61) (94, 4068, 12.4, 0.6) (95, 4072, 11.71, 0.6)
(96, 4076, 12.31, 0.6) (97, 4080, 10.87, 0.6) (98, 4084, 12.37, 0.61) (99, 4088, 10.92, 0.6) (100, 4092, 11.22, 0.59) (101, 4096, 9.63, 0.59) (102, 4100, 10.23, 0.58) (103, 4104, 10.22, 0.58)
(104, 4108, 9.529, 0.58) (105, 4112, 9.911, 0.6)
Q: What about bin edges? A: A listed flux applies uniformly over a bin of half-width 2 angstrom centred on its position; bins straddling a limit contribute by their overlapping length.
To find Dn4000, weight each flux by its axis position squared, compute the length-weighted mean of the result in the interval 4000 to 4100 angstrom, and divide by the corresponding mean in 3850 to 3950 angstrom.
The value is 1.27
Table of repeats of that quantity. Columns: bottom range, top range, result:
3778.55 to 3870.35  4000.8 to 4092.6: 1.44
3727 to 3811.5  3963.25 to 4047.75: 1.38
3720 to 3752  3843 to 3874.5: 1.10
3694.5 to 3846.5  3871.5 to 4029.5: 1.28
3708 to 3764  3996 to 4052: 1.49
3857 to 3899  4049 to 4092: 1.34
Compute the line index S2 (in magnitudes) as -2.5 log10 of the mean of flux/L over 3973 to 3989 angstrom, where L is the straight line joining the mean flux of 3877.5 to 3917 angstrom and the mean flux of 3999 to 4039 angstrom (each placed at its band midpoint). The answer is 0.16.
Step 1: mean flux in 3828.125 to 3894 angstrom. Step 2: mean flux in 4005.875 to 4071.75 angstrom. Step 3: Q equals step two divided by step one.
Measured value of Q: 1.3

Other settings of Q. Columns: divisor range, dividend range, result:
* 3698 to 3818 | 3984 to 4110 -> 1.29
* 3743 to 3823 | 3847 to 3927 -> 1.15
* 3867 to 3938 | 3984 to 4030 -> 1.20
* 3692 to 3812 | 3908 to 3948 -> 1.15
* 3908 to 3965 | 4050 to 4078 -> 1.19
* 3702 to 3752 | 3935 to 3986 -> 1.03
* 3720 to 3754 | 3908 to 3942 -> 1.02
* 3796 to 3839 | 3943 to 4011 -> 1.15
